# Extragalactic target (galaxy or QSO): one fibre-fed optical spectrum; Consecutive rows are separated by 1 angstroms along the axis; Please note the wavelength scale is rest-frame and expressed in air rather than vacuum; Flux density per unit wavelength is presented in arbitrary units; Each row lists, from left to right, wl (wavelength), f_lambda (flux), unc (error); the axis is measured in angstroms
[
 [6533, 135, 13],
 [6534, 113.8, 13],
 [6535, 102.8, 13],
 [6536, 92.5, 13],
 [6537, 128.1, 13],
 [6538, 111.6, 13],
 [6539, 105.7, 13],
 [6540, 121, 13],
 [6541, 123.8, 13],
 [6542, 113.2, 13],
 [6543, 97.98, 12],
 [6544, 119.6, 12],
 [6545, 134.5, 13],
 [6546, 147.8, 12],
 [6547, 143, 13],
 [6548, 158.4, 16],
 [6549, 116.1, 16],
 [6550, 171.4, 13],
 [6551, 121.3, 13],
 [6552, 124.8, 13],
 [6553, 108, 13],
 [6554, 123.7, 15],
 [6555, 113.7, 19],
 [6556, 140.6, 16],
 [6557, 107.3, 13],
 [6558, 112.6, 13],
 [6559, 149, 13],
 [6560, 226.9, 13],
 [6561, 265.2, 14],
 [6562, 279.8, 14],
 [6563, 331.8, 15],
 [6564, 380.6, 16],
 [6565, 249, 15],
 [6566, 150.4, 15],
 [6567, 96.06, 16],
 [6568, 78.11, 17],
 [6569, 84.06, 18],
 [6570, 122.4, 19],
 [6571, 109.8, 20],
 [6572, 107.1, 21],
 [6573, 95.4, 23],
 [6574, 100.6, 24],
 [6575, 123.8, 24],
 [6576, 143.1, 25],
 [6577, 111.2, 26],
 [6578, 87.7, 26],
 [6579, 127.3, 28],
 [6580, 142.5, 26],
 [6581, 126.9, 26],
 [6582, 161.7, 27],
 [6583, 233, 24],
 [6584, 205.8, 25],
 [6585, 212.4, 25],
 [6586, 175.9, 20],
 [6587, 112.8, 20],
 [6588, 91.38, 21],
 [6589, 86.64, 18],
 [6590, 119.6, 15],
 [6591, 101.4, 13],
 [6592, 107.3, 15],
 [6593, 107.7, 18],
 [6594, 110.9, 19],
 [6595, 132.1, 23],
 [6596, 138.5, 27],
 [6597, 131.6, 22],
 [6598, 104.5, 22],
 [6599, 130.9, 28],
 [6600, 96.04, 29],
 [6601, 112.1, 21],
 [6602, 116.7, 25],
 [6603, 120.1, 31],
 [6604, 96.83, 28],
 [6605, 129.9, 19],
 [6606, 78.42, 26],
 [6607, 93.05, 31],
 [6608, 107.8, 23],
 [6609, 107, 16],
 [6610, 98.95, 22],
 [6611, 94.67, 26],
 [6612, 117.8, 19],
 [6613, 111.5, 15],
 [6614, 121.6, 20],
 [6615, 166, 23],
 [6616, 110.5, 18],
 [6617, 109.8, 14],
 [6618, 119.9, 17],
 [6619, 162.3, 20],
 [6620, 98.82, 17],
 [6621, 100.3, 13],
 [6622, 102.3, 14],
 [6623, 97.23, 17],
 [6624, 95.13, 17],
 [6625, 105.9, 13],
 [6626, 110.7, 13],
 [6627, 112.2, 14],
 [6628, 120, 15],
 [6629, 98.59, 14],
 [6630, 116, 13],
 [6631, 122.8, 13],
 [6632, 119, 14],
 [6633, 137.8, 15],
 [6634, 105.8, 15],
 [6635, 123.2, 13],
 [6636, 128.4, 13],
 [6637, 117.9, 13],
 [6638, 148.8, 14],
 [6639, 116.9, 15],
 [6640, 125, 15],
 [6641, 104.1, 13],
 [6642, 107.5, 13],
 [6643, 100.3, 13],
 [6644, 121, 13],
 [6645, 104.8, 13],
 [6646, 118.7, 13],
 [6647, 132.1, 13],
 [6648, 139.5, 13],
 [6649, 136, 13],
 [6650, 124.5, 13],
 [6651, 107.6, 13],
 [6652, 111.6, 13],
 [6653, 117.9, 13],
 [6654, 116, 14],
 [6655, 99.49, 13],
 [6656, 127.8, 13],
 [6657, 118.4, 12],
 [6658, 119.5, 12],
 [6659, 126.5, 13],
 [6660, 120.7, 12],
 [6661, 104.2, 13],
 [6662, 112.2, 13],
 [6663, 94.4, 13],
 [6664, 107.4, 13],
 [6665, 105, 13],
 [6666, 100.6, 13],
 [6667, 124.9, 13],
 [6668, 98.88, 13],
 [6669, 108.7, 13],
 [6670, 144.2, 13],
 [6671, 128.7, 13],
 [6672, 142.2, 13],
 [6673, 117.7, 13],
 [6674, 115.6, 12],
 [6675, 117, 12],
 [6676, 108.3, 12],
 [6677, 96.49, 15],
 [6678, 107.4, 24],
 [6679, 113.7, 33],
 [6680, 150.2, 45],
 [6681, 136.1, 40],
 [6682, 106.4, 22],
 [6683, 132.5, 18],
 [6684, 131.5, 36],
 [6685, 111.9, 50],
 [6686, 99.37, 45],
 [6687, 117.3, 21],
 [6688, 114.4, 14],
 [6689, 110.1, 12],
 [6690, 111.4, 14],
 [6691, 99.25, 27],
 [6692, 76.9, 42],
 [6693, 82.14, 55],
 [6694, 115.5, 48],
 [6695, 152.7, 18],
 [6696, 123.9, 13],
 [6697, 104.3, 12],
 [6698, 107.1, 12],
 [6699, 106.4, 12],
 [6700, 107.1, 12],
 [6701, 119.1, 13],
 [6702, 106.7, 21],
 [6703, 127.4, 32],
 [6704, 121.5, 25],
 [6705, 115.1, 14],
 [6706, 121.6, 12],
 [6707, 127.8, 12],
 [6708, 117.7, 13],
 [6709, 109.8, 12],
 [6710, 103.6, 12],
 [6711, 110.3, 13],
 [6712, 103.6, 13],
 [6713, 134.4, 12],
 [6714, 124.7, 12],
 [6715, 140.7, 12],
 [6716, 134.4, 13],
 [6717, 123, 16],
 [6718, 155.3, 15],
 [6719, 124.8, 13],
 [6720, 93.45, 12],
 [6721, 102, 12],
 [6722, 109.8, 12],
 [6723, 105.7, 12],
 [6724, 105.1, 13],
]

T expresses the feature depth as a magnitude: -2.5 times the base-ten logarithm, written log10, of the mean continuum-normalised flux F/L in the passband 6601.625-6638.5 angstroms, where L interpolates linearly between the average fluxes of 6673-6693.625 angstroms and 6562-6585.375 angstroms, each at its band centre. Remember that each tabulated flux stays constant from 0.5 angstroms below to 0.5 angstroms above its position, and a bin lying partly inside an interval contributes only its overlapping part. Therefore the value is 0.208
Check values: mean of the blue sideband 158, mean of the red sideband 112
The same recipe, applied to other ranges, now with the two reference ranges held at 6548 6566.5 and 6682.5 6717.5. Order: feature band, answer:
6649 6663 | 0.173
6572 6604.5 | 0.300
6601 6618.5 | 0.368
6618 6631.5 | 0.325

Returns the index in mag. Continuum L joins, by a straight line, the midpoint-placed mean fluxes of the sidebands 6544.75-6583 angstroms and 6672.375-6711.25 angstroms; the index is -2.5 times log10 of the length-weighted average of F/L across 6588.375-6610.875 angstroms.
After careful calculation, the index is 0.27 mag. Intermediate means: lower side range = 150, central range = 110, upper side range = 114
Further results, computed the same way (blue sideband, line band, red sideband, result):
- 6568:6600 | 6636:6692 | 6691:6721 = 0.03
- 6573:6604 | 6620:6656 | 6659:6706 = 0.05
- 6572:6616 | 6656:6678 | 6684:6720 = 0.03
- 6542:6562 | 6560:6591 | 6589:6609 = -0.22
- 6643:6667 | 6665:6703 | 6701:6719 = 0.04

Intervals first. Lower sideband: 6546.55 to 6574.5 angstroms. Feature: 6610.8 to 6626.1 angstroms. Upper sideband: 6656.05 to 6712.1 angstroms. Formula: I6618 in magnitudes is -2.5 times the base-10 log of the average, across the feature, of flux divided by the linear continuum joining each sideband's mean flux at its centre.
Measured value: 0.19 mag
